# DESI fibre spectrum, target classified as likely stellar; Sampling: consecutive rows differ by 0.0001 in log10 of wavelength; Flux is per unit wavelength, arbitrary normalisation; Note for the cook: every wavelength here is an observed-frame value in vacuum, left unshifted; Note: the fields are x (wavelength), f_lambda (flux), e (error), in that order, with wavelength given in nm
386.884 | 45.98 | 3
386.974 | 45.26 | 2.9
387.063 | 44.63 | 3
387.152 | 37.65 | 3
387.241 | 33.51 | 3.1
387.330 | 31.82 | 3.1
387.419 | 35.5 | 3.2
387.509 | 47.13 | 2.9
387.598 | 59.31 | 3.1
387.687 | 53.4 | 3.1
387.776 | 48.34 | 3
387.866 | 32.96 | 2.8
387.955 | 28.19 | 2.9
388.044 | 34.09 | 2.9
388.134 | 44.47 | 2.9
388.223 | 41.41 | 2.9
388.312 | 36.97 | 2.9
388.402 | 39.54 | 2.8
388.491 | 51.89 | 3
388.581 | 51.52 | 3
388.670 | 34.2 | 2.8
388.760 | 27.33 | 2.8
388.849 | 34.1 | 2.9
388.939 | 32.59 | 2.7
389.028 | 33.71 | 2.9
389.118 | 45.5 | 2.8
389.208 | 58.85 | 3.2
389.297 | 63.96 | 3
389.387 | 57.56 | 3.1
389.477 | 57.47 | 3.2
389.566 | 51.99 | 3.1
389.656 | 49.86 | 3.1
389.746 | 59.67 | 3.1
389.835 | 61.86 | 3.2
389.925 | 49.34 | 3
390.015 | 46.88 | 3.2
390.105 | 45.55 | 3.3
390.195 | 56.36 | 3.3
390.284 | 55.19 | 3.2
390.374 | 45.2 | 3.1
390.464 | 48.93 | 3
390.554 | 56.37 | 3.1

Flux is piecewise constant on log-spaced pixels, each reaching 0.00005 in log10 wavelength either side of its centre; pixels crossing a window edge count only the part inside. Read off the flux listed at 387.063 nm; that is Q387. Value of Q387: 44.63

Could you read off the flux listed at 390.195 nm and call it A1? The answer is 56.36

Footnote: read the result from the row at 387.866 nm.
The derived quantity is 32.96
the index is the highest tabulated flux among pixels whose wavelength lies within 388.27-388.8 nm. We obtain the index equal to 51.89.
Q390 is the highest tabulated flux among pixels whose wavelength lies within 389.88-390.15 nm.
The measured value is 49.34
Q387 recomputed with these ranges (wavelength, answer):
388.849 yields 34.1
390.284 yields 55.19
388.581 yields 51.52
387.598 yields 59.31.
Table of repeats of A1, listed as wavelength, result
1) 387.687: 53.4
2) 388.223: 41.41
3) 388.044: 34.09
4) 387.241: 33.51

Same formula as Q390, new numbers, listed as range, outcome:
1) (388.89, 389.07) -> 33.71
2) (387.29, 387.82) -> 59.31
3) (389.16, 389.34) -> 63.96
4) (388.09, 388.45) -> 44.47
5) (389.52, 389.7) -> 51.99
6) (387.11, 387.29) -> 37.65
